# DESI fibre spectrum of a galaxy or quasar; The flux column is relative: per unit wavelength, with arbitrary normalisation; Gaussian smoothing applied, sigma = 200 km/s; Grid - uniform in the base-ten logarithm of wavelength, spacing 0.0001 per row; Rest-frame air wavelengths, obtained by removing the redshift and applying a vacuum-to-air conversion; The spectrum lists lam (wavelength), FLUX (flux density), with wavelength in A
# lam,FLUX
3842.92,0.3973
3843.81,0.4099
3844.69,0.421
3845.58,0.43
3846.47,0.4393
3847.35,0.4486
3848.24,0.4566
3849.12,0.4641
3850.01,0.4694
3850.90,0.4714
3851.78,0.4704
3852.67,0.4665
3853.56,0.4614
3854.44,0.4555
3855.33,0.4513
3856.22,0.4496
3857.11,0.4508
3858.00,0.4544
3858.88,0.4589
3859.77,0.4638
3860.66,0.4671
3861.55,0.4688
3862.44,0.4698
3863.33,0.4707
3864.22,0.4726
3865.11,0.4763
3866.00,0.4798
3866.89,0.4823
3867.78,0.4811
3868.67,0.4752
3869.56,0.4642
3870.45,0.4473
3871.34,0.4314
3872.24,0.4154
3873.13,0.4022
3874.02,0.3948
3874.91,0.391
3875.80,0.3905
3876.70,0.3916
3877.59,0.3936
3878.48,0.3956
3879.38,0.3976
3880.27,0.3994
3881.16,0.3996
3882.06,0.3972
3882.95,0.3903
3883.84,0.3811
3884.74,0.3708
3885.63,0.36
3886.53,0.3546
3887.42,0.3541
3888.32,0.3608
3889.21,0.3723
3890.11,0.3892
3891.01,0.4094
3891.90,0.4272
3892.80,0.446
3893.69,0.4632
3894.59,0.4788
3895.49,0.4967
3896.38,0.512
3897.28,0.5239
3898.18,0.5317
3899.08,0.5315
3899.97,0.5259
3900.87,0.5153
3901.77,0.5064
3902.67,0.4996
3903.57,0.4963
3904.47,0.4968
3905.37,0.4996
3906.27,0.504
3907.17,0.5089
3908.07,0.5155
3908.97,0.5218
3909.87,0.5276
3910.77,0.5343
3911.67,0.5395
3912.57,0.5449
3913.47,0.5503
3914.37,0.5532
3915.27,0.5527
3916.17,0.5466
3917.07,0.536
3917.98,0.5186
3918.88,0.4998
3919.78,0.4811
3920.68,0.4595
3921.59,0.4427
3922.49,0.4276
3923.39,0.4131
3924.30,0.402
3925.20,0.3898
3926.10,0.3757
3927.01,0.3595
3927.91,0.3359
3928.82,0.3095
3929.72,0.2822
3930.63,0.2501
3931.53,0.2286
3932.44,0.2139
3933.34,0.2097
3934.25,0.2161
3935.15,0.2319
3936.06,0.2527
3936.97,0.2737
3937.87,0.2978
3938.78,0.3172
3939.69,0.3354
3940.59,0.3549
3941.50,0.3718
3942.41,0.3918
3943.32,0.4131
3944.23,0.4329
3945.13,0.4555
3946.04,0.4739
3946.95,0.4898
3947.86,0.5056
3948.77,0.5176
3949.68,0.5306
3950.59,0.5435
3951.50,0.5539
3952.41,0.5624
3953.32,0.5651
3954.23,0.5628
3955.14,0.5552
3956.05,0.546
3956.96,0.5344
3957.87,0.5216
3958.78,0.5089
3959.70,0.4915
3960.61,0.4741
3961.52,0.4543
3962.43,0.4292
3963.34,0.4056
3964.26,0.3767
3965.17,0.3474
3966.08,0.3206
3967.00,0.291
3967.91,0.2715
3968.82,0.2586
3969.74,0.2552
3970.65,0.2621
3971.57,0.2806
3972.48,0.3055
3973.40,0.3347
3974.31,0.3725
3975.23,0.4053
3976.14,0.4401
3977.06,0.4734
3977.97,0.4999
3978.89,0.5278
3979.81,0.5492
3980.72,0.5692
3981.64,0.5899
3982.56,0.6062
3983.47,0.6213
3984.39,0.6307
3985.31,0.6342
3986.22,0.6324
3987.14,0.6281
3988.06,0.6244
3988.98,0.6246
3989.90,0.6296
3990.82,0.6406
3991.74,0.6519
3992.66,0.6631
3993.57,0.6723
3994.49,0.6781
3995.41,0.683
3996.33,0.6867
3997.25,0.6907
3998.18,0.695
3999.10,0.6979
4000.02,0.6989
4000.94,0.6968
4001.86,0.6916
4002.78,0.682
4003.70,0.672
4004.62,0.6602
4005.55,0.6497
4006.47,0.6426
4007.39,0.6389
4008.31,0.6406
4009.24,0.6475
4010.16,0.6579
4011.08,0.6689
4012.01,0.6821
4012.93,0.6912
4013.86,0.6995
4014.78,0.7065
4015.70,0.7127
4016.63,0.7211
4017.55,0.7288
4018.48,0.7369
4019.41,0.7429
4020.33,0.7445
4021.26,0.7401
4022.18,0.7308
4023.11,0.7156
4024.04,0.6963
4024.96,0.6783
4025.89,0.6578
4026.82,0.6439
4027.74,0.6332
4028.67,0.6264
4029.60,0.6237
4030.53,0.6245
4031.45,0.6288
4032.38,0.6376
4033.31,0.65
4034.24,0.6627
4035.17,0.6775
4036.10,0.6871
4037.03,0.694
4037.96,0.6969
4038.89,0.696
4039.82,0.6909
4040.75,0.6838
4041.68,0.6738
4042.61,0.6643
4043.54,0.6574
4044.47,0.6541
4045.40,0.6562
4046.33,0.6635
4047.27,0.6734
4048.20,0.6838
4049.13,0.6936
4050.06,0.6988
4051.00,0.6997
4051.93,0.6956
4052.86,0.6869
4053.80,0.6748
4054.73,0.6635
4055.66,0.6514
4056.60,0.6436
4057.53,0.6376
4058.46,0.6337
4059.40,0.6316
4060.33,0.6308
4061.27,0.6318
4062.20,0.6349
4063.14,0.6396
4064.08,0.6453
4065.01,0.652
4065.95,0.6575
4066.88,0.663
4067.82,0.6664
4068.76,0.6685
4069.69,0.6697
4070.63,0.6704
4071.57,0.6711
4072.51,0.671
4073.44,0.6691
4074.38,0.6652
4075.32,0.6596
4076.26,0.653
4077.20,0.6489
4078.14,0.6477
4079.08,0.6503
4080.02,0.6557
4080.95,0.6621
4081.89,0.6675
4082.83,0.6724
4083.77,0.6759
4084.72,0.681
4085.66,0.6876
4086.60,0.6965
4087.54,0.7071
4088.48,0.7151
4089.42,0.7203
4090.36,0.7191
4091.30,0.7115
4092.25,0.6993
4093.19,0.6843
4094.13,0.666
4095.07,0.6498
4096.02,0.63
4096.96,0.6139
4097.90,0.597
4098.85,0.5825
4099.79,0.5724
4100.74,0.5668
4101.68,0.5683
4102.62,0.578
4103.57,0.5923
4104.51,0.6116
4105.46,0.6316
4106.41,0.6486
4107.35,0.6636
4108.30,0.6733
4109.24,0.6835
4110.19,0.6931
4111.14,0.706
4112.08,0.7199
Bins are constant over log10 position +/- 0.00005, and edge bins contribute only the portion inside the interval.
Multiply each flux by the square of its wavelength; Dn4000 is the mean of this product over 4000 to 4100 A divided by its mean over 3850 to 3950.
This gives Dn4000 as 1.67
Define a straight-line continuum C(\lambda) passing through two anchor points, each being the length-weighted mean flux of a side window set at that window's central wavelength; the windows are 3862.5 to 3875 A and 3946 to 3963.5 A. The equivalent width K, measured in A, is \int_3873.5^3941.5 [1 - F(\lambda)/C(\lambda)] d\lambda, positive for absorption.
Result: 8.4 A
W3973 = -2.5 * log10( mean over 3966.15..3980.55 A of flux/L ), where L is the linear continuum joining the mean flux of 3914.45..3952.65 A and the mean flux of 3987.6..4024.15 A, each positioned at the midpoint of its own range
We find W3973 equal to 0.45 mag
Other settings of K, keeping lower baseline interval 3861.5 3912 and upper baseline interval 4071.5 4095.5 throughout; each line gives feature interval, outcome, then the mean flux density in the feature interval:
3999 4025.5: -4.3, 0.692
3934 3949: 4.2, 0.373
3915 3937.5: 5.8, 0.366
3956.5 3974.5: 5.5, 0.375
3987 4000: -2.0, 0.664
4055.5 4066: 0.2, 0.64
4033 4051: -1.4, 0.677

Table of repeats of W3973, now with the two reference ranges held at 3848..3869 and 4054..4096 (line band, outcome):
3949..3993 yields 0.16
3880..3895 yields 0.24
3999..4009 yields -0.12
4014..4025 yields -0.18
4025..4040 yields -0.05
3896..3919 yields -0.02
